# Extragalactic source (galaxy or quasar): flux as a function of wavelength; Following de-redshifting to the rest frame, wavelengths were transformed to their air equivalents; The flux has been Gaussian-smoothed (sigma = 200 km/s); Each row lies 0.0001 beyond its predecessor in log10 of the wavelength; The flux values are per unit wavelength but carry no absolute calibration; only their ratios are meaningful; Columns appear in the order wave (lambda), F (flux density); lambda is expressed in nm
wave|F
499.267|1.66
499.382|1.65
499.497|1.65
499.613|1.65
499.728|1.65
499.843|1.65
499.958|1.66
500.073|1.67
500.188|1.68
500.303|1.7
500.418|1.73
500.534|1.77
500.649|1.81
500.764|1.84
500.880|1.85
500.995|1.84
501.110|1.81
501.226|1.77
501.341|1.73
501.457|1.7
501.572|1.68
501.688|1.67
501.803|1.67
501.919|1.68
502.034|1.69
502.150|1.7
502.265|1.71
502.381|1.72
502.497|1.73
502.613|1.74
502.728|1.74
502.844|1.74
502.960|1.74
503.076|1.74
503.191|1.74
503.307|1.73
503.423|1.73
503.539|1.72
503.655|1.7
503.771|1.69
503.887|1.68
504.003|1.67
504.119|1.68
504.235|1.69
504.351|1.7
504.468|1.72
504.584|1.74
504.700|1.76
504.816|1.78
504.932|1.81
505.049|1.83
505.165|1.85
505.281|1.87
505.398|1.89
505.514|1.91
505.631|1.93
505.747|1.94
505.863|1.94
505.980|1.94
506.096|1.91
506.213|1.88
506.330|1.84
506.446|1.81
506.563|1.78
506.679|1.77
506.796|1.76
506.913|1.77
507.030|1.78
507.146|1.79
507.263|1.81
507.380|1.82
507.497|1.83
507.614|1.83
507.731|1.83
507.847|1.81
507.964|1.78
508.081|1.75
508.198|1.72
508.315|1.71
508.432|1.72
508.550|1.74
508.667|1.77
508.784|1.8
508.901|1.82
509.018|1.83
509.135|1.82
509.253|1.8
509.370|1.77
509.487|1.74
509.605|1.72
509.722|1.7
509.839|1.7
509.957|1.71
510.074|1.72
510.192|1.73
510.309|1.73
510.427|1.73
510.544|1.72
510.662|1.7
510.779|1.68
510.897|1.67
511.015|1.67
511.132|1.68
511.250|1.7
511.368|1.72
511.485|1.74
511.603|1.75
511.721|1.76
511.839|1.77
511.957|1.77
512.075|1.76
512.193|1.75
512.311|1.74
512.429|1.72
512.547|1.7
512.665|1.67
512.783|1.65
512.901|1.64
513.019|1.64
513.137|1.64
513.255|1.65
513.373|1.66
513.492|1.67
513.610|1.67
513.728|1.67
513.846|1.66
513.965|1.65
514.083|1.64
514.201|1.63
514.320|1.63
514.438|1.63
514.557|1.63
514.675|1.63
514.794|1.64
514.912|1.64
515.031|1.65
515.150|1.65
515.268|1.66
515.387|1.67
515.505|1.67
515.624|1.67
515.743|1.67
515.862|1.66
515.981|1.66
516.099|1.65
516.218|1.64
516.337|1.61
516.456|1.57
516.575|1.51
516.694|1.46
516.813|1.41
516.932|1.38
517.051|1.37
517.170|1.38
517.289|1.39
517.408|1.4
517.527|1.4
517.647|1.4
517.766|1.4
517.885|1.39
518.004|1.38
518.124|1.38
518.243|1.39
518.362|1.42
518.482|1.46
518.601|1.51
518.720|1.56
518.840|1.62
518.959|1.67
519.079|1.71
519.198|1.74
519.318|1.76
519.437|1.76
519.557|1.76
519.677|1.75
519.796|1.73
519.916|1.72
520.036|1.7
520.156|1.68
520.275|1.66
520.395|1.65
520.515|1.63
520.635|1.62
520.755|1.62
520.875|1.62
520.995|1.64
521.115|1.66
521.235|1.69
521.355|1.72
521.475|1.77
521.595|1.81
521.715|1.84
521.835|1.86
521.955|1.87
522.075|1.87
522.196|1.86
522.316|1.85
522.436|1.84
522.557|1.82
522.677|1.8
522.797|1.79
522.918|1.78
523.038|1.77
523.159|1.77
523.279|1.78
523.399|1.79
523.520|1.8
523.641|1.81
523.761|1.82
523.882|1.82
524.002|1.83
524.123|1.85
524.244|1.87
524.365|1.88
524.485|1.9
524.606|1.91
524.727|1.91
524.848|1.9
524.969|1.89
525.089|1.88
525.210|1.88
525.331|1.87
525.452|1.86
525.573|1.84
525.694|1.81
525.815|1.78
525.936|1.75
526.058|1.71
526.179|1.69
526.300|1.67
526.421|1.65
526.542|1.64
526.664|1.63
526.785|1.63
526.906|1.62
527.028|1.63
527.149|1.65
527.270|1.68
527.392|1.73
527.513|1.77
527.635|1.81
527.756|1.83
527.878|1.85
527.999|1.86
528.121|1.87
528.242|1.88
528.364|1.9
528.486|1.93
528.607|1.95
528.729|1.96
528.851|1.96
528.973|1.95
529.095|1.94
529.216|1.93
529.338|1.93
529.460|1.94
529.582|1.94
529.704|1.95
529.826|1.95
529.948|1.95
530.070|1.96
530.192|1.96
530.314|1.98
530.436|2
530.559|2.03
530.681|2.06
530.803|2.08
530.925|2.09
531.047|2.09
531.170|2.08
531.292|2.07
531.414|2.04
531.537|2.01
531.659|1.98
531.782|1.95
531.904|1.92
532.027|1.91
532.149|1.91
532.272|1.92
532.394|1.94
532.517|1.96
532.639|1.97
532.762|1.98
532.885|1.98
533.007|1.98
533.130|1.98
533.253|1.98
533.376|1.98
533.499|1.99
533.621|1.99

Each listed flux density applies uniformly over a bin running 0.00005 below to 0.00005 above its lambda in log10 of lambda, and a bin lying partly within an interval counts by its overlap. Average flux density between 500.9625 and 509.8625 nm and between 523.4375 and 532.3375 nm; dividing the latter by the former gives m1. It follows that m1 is 1.1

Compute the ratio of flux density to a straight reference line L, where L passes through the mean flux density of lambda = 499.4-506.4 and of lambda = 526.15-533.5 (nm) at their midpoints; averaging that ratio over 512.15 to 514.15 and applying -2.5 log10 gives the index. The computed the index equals 0.09 mag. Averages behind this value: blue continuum 1.76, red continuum 1.9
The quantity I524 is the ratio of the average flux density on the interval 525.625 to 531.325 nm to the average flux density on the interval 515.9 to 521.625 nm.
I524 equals 1.18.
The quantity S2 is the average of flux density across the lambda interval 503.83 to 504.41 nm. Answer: 1.68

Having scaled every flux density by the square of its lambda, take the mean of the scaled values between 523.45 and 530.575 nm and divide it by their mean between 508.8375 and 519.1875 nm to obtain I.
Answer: 1.19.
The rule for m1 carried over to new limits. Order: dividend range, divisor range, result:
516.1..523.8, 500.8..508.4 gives 0.93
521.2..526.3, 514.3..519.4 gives 1.17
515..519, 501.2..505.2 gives 0.88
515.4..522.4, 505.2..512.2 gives 0.91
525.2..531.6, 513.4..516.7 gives 1.14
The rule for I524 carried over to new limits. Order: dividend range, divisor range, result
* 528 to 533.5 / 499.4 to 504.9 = 1.15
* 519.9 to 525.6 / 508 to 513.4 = 1.04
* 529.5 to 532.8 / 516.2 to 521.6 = 1.26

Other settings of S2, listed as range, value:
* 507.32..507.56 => 1.82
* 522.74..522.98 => 1.78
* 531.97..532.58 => 1.93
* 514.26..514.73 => 1.63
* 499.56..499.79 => 1.65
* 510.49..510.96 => 1.69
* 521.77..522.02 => 1.87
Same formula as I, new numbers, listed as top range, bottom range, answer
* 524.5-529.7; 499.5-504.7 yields 1.17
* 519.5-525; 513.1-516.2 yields 1.11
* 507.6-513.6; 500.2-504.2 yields 1.03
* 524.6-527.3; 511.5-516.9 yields 1.11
